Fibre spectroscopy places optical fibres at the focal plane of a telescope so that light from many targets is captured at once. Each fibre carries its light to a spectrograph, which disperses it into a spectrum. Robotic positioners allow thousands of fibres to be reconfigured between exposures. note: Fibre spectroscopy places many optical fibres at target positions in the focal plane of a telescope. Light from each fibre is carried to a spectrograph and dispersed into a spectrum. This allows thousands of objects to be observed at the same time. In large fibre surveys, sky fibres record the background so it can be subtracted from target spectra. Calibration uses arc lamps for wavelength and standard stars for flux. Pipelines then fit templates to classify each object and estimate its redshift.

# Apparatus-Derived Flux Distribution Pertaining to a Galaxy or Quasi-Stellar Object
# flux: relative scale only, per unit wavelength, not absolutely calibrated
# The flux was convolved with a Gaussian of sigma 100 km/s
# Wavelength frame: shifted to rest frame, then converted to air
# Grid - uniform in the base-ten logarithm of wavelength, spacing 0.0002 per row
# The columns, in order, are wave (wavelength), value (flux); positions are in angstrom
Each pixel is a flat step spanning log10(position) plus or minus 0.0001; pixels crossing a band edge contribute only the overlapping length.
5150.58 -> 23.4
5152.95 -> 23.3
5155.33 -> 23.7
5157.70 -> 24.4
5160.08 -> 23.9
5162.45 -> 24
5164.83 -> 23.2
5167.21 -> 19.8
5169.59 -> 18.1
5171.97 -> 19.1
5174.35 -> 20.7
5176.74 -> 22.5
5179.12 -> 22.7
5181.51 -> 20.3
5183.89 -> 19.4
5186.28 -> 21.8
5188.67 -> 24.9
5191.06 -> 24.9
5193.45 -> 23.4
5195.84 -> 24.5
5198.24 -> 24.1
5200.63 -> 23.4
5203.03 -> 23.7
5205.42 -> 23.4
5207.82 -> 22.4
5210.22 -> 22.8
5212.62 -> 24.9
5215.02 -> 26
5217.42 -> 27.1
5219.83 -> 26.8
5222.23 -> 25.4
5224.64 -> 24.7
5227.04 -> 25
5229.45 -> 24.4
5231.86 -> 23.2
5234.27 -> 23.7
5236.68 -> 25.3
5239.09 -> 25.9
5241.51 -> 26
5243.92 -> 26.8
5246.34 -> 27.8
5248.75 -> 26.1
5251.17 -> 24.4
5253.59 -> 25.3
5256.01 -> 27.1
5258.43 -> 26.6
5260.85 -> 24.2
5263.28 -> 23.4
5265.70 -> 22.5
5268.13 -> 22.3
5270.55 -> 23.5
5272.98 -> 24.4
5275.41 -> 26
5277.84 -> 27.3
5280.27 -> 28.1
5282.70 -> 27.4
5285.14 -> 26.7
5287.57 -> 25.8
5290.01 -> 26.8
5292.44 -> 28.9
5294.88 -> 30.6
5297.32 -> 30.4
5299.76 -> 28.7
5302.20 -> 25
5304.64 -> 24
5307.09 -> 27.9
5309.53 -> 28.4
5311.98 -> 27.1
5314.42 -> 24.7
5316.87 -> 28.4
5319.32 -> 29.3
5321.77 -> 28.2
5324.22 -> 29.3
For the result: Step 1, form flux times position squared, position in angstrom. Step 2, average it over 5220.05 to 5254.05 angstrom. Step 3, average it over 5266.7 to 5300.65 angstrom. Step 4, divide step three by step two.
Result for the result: 1.08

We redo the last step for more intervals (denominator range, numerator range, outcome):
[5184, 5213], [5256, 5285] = 1.10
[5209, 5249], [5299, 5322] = 1.10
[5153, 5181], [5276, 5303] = 1.32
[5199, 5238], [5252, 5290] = 1.06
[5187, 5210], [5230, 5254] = 1.09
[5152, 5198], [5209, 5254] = 1.16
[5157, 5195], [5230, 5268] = 1.17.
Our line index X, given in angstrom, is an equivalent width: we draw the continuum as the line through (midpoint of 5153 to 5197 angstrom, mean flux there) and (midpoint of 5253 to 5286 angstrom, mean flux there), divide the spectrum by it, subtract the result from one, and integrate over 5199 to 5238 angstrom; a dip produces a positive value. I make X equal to -1.3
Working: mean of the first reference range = 22.3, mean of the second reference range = 25.3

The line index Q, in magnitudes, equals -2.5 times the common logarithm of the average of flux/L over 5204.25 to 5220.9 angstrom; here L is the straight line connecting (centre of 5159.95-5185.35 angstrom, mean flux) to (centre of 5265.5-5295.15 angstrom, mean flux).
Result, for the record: -0.08 mag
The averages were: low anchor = 21.1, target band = 24.7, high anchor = 26.2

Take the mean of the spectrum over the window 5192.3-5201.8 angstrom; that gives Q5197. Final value 23.9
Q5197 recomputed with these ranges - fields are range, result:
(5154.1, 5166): 23.8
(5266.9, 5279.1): 24.7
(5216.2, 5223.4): 26.4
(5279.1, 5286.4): 27.4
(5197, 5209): 23.4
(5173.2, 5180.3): 22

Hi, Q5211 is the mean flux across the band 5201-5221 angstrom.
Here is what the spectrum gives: 24.6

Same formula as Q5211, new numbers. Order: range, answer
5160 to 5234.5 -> 23.2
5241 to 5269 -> 25.2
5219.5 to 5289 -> 25.4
